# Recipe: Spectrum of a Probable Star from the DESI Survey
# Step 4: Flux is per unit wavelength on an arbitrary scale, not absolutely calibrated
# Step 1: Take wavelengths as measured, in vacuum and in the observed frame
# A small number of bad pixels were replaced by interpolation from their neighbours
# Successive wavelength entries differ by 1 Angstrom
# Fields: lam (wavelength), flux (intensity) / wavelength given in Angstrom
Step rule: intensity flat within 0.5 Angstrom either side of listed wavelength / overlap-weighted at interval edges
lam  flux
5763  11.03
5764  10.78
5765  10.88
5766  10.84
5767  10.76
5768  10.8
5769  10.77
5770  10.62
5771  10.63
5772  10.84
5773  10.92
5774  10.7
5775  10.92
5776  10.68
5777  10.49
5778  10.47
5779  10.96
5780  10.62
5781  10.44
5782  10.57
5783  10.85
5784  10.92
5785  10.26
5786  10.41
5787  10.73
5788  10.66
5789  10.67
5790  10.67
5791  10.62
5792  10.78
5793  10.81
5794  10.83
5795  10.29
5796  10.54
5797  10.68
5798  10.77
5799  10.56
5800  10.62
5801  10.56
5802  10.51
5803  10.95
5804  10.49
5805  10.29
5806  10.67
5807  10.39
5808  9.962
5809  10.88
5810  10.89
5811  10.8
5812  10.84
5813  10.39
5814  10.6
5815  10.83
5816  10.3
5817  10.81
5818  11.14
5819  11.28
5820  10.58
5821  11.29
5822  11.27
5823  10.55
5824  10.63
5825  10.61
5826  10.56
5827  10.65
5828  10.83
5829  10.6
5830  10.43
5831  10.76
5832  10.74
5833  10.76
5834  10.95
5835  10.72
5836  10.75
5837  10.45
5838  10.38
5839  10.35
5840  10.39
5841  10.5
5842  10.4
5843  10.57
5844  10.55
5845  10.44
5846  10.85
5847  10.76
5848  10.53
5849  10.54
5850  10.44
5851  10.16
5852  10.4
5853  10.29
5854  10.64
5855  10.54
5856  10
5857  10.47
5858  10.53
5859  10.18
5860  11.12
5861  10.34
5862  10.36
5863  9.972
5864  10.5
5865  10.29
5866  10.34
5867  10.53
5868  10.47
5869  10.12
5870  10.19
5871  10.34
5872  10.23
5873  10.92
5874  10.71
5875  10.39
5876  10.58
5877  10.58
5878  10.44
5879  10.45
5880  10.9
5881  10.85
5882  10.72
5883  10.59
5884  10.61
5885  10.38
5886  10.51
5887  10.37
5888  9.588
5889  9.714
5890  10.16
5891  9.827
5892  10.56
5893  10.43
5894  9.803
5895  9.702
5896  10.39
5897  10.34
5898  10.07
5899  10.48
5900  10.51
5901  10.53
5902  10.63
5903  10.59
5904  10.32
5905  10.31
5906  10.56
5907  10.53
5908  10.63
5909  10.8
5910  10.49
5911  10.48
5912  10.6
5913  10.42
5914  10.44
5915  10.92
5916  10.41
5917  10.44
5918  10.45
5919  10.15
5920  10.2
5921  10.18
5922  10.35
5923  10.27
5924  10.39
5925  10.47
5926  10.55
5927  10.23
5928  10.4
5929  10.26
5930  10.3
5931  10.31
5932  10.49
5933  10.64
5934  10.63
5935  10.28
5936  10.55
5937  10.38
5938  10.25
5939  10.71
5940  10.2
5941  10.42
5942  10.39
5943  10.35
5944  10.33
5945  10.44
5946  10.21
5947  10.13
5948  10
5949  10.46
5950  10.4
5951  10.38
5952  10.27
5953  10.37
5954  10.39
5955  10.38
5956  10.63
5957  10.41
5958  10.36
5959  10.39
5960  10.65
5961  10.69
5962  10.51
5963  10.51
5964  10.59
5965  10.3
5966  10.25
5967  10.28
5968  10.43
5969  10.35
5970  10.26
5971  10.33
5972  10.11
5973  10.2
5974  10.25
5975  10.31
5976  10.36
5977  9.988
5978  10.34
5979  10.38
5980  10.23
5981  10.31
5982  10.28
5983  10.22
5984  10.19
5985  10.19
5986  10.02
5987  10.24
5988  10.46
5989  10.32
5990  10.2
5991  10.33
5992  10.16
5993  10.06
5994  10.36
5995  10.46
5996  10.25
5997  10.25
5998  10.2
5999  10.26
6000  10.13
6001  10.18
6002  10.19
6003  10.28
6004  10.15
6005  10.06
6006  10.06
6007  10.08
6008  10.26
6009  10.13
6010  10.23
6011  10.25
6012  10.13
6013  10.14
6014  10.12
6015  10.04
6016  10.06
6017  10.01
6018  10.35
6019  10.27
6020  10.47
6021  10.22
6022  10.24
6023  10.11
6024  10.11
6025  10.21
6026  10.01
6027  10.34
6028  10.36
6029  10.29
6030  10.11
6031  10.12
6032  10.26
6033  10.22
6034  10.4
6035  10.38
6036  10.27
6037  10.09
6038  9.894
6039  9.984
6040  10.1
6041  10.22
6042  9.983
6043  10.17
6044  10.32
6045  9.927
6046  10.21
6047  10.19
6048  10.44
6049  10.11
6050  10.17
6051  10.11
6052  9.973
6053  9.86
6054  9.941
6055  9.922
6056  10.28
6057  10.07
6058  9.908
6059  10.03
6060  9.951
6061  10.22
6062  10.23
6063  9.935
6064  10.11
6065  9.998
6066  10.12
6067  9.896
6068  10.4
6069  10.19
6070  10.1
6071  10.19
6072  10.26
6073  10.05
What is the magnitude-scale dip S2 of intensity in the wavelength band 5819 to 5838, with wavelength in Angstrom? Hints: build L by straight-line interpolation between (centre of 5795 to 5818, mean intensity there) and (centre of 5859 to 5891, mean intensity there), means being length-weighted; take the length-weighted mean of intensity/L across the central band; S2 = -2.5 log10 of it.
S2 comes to -0.02 mag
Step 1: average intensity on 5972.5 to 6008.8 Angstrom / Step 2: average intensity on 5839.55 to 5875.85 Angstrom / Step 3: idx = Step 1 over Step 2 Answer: 1.0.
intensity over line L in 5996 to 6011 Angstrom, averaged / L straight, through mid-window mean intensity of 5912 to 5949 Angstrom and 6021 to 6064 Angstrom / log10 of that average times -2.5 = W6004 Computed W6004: 0.00 mag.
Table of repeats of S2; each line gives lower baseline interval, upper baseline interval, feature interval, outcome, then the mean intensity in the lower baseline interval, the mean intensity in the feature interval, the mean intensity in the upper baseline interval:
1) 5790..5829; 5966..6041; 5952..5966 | -0.01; 10.7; 10.5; 10.2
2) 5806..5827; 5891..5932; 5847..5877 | 0.01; 10.7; 10.4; 10.4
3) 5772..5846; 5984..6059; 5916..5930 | 0.01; 10.7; 10.3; 10.2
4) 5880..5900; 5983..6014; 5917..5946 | -0.01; 10.3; 10.4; 10.2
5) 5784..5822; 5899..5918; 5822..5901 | 0.01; 10.7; 10.5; 10.5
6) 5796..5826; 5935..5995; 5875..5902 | 0.02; 10.7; 10.4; 10.3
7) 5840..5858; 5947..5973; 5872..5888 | -0.01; 10.5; 10.6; 10.4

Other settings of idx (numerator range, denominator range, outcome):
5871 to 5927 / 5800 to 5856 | 0.98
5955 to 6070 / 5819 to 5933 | 0.98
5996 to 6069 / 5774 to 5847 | 0.95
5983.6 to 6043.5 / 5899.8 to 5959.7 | 0.98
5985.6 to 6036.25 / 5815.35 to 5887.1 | 0.97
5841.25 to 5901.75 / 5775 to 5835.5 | 0.97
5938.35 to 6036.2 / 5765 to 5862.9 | 0.97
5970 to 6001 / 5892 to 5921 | 0.98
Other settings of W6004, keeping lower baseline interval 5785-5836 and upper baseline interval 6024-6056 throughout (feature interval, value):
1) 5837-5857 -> 0.01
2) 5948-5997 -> 0.00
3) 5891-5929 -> 0.01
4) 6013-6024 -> 0.00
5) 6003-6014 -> 0.01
